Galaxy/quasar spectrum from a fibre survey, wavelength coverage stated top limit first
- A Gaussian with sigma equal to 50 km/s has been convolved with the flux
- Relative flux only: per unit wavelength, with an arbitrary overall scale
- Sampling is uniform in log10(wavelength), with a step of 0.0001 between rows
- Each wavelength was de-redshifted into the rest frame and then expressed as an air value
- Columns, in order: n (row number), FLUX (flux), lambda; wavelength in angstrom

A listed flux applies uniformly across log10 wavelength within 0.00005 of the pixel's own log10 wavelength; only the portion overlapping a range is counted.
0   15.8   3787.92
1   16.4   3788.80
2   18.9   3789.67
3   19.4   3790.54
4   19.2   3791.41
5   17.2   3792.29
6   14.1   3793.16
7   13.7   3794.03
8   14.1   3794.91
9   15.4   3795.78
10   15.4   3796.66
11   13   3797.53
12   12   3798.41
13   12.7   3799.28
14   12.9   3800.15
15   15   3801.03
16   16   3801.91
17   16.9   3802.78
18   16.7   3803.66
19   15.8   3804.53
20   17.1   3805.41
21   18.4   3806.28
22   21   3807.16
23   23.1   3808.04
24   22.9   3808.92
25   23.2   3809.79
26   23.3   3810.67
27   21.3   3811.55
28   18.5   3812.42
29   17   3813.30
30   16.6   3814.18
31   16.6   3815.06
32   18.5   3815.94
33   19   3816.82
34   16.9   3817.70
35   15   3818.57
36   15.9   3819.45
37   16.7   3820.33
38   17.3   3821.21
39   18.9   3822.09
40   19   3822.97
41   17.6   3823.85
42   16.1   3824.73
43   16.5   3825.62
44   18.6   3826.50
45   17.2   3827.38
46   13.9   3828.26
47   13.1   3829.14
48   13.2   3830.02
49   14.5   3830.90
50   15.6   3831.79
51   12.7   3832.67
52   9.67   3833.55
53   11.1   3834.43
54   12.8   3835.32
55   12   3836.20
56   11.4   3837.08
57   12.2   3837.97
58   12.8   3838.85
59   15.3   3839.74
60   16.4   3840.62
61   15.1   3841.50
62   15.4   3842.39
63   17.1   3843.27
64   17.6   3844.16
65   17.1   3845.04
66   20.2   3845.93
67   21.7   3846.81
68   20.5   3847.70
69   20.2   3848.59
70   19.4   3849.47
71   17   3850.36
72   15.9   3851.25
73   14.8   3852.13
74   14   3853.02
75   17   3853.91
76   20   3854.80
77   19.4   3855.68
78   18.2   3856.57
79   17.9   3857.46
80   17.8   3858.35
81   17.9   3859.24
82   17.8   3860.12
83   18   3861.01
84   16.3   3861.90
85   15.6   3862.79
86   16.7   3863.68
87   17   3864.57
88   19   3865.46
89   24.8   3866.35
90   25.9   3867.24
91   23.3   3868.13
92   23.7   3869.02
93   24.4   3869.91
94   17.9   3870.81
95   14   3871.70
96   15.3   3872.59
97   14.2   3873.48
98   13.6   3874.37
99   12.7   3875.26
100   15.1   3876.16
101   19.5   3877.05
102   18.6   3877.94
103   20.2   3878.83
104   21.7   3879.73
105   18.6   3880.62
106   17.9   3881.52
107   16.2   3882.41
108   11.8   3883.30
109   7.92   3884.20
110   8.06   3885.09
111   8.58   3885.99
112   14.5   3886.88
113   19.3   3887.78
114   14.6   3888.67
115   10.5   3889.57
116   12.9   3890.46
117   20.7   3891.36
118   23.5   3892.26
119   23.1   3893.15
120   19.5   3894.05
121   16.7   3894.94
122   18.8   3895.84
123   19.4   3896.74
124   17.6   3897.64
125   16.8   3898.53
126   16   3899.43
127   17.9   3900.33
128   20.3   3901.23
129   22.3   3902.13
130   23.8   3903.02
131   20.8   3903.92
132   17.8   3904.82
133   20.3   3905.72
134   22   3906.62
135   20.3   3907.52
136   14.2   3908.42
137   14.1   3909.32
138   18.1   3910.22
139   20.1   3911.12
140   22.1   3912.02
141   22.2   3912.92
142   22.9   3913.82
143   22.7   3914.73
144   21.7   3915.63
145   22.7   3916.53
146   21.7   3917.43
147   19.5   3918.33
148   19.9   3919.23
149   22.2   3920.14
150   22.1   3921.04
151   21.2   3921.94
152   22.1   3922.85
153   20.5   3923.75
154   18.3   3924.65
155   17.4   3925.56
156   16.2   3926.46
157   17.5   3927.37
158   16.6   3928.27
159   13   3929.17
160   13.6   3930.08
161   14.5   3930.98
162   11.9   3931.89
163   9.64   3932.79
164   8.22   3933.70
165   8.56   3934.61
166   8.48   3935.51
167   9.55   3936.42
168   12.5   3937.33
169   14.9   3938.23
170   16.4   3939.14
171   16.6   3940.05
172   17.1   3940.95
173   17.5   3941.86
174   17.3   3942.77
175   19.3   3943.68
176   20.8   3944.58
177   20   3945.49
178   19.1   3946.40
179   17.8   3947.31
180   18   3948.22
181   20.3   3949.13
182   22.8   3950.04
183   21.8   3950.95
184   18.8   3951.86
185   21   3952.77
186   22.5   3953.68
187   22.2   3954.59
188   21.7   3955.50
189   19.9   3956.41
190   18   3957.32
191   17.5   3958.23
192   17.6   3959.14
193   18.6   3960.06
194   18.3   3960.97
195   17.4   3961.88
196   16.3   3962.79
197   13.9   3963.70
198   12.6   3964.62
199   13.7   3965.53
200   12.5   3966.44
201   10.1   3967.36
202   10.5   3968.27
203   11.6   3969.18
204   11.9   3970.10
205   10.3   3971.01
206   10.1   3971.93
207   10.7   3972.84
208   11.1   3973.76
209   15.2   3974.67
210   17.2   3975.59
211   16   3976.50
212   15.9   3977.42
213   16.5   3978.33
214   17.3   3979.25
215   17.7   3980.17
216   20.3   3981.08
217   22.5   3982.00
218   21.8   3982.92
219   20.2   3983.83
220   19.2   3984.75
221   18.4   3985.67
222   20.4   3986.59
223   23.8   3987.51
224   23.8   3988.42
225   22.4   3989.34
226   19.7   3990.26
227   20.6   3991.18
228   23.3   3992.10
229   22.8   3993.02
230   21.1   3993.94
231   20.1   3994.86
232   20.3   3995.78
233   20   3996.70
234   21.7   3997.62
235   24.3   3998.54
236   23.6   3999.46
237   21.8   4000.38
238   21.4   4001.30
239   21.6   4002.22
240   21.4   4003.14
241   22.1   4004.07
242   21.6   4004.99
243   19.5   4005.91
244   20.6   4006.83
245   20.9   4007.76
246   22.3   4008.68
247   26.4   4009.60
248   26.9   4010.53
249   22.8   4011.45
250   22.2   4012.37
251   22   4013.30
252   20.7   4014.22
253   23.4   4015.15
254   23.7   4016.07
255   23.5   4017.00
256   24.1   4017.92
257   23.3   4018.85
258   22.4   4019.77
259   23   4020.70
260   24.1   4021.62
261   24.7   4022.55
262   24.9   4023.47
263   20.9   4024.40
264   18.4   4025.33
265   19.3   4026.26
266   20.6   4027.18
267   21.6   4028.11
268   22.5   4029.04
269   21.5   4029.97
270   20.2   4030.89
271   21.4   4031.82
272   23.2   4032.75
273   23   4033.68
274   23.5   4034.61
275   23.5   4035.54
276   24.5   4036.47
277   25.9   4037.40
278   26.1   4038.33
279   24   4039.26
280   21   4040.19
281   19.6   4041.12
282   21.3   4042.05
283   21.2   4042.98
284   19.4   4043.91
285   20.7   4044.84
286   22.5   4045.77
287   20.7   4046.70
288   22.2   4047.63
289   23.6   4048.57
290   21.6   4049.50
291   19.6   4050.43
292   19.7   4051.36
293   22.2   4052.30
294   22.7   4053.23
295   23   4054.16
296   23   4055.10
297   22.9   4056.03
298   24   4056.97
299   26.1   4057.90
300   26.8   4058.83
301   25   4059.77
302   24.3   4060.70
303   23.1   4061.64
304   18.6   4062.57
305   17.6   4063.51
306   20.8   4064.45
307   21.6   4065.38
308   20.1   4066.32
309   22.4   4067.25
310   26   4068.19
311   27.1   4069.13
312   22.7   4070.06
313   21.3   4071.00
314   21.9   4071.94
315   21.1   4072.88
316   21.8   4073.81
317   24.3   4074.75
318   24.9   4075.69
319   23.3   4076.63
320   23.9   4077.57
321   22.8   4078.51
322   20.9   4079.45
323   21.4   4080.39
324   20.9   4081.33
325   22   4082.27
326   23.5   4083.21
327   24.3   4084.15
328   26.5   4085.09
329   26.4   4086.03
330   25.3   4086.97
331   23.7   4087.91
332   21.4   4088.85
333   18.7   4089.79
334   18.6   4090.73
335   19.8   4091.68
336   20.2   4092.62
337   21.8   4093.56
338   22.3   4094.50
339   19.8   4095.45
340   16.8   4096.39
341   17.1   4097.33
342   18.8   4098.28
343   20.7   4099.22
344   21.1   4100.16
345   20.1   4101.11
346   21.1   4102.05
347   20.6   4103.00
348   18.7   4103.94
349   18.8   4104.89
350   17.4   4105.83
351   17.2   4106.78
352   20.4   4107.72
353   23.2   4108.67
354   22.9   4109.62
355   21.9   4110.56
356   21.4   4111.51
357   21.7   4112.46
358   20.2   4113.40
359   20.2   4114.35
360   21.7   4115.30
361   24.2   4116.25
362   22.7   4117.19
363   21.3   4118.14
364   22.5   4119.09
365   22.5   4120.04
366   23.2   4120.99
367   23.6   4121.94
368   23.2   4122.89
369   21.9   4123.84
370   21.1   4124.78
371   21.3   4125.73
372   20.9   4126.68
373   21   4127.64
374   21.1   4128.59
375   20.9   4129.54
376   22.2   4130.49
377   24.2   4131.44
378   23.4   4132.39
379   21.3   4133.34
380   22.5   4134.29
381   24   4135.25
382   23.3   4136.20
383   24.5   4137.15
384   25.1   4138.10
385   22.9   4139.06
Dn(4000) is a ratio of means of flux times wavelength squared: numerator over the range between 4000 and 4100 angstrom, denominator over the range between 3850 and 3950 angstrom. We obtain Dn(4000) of 1.4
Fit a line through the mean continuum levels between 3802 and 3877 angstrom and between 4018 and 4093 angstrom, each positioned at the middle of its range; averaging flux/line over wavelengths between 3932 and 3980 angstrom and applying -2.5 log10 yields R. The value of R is 0.26 mag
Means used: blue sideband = 17.2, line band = 15.8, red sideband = 22.4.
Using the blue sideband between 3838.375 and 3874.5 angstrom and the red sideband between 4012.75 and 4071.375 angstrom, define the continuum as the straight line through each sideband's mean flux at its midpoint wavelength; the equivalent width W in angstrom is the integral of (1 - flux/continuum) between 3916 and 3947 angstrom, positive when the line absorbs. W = 4.8 angstrom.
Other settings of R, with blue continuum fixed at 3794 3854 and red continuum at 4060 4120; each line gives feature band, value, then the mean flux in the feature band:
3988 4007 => -0.10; 21.6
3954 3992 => 0.14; 17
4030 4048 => -0.09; 22.3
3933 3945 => 0.29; 14.3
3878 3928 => -0.03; 18.5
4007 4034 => -0.12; 22.5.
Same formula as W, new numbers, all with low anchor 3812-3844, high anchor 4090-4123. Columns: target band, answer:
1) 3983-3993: -1.5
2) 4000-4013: -2.3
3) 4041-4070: -3.7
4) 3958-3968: 1.6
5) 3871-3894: 1.0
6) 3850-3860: -0.8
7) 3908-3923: -3.0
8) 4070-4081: -1.3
